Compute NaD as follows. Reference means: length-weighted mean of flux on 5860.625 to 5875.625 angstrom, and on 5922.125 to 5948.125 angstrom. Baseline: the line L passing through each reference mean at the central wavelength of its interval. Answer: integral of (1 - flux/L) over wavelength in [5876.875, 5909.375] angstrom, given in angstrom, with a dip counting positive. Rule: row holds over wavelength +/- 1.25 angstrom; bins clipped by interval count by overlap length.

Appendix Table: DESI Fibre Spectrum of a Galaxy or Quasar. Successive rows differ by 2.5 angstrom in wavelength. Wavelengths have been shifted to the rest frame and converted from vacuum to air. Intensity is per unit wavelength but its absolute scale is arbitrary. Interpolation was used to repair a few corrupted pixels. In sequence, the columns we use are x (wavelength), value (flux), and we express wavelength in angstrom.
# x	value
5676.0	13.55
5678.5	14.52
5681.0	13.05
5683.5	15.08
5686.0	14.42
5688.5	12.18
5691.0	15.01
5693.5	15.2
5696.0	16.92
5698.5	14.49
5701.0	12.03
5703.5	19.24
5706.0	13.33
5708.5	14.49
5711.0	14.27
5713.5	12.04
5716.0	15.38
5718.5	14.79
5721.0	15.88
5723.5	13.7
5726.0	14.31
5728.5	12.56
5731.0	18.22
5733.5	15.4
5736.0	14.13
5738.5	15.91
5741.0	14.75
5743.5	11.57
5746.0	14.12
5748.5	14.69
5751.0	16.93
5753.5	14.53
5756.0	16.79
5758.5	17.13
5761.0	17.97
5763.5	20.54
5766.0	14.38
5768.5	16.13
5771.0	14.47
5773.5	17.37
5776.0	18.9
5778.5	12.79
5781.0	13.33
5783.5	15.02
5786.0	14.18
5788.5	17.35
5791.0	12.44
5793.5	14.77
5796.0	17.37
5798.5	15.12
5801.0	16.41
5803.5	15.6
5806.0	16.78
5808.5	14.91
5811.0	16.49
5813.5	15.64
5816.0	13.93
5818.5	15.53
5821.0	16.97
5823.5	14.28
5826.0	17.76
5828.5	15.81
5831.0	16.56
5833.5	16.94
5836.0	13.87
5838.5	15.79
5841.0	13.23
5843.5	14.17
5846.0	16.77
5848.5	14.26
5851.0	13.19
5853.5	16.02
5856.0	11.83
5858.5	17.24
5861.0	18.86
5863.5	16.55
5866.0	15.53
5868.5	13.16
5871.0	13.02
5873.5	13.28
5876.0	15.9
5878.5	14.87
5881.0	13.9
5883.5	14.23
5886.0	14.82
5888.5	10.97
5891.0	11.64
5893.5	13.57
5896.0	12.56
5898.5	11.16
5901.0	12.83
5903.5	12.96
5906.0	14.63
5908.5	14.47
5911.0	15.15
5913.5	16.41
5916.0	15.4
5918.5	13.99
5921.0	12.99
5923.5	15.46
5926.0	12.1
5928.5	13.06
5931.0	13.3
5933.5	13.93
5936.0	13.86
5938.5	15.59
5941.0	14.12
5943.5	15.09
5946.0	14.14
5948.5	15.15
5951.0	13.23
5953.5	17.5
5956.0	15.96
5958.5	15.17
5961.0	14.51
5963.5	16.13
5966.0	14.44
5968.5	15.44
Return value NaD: 2.9 angstrom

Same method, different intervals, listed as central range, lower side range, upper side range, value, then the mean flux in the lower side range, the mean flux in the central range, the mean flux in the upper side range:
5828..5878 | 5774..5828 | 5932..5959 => 0.7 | 15.5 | 15.1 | 14.9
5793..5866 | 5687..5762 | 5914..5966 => -4.3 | 14.9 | 15.6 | 14.6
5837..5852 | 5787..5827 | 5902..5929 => 0.6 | 15.7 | 14.6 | 14.3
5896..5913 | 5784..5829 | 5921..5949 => 1.0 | 15.6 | 13.6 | 14.1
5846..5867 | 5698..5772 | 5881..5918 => -2.2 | 15.1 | 15.5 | 13.6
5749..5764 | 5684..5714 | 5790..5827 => -1.9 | 14.5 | 17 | 15.6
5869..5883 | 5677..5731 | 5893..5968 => 0.2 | 14.5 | 14.1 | 14.3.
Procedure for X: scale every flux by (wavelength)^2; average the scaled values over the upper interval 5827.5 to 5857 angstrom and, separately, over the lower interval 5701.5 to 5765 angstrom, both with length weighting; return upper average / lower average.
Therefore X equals 1.01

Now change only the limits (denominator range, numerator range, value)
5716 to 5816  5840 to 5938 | 0.95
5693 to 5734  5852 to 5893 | 1.03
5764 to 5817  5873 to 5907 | 0.89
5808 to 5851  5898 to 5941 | 0.94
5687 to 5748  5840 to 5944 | 1.03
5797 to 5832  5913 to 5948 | 0.93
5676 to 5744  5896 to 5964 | 1.06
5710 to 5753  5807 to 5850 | 1.09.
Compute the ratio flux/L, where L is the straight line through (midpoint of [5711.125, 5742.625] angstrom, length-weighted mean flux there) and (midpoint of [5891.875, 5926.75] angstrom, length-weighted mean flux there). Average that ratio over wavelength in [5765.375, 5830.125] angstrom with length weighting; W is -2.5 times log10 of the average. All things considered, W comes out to -0.09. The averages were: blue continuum 14.7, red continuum 13.8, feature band 15.5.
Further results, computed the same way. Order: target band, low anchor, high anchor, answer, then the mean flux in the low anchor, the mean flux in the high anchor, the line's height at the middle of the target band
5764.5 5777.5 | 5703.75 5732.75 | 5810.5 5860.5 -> -0.09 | 14.6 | 15.3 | 15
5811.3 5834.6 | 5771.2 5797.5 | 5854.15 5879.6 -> -0.05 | 15.3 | 15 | 15.2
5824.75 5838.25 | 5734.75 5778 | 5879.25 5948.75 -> -0.09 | 15.8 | 13.8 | 14.9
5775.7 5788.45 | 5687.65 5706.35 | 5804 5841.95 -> 0.05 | 14.9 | 15.7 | 15.4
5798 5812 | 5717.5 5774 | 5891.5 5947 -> -0.07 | 15.5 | 13.9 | 14.9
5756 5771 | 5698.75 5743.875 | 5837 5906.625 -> -0.17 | 14.6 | 14.2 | 14.5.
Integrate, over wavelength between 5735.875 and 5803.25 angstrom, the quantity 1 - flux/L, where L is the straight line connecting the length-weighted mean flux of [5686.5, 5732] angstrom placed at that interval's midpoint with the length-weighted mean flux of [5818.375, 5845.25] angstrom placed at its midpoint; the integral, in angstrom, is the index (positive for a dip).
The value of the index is -2.0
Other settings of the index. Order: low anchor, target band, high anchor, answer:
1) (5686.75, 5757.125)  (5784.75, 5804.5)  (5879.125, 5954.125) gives -1.33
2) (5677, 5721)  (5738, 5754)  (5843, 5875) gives 0.07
